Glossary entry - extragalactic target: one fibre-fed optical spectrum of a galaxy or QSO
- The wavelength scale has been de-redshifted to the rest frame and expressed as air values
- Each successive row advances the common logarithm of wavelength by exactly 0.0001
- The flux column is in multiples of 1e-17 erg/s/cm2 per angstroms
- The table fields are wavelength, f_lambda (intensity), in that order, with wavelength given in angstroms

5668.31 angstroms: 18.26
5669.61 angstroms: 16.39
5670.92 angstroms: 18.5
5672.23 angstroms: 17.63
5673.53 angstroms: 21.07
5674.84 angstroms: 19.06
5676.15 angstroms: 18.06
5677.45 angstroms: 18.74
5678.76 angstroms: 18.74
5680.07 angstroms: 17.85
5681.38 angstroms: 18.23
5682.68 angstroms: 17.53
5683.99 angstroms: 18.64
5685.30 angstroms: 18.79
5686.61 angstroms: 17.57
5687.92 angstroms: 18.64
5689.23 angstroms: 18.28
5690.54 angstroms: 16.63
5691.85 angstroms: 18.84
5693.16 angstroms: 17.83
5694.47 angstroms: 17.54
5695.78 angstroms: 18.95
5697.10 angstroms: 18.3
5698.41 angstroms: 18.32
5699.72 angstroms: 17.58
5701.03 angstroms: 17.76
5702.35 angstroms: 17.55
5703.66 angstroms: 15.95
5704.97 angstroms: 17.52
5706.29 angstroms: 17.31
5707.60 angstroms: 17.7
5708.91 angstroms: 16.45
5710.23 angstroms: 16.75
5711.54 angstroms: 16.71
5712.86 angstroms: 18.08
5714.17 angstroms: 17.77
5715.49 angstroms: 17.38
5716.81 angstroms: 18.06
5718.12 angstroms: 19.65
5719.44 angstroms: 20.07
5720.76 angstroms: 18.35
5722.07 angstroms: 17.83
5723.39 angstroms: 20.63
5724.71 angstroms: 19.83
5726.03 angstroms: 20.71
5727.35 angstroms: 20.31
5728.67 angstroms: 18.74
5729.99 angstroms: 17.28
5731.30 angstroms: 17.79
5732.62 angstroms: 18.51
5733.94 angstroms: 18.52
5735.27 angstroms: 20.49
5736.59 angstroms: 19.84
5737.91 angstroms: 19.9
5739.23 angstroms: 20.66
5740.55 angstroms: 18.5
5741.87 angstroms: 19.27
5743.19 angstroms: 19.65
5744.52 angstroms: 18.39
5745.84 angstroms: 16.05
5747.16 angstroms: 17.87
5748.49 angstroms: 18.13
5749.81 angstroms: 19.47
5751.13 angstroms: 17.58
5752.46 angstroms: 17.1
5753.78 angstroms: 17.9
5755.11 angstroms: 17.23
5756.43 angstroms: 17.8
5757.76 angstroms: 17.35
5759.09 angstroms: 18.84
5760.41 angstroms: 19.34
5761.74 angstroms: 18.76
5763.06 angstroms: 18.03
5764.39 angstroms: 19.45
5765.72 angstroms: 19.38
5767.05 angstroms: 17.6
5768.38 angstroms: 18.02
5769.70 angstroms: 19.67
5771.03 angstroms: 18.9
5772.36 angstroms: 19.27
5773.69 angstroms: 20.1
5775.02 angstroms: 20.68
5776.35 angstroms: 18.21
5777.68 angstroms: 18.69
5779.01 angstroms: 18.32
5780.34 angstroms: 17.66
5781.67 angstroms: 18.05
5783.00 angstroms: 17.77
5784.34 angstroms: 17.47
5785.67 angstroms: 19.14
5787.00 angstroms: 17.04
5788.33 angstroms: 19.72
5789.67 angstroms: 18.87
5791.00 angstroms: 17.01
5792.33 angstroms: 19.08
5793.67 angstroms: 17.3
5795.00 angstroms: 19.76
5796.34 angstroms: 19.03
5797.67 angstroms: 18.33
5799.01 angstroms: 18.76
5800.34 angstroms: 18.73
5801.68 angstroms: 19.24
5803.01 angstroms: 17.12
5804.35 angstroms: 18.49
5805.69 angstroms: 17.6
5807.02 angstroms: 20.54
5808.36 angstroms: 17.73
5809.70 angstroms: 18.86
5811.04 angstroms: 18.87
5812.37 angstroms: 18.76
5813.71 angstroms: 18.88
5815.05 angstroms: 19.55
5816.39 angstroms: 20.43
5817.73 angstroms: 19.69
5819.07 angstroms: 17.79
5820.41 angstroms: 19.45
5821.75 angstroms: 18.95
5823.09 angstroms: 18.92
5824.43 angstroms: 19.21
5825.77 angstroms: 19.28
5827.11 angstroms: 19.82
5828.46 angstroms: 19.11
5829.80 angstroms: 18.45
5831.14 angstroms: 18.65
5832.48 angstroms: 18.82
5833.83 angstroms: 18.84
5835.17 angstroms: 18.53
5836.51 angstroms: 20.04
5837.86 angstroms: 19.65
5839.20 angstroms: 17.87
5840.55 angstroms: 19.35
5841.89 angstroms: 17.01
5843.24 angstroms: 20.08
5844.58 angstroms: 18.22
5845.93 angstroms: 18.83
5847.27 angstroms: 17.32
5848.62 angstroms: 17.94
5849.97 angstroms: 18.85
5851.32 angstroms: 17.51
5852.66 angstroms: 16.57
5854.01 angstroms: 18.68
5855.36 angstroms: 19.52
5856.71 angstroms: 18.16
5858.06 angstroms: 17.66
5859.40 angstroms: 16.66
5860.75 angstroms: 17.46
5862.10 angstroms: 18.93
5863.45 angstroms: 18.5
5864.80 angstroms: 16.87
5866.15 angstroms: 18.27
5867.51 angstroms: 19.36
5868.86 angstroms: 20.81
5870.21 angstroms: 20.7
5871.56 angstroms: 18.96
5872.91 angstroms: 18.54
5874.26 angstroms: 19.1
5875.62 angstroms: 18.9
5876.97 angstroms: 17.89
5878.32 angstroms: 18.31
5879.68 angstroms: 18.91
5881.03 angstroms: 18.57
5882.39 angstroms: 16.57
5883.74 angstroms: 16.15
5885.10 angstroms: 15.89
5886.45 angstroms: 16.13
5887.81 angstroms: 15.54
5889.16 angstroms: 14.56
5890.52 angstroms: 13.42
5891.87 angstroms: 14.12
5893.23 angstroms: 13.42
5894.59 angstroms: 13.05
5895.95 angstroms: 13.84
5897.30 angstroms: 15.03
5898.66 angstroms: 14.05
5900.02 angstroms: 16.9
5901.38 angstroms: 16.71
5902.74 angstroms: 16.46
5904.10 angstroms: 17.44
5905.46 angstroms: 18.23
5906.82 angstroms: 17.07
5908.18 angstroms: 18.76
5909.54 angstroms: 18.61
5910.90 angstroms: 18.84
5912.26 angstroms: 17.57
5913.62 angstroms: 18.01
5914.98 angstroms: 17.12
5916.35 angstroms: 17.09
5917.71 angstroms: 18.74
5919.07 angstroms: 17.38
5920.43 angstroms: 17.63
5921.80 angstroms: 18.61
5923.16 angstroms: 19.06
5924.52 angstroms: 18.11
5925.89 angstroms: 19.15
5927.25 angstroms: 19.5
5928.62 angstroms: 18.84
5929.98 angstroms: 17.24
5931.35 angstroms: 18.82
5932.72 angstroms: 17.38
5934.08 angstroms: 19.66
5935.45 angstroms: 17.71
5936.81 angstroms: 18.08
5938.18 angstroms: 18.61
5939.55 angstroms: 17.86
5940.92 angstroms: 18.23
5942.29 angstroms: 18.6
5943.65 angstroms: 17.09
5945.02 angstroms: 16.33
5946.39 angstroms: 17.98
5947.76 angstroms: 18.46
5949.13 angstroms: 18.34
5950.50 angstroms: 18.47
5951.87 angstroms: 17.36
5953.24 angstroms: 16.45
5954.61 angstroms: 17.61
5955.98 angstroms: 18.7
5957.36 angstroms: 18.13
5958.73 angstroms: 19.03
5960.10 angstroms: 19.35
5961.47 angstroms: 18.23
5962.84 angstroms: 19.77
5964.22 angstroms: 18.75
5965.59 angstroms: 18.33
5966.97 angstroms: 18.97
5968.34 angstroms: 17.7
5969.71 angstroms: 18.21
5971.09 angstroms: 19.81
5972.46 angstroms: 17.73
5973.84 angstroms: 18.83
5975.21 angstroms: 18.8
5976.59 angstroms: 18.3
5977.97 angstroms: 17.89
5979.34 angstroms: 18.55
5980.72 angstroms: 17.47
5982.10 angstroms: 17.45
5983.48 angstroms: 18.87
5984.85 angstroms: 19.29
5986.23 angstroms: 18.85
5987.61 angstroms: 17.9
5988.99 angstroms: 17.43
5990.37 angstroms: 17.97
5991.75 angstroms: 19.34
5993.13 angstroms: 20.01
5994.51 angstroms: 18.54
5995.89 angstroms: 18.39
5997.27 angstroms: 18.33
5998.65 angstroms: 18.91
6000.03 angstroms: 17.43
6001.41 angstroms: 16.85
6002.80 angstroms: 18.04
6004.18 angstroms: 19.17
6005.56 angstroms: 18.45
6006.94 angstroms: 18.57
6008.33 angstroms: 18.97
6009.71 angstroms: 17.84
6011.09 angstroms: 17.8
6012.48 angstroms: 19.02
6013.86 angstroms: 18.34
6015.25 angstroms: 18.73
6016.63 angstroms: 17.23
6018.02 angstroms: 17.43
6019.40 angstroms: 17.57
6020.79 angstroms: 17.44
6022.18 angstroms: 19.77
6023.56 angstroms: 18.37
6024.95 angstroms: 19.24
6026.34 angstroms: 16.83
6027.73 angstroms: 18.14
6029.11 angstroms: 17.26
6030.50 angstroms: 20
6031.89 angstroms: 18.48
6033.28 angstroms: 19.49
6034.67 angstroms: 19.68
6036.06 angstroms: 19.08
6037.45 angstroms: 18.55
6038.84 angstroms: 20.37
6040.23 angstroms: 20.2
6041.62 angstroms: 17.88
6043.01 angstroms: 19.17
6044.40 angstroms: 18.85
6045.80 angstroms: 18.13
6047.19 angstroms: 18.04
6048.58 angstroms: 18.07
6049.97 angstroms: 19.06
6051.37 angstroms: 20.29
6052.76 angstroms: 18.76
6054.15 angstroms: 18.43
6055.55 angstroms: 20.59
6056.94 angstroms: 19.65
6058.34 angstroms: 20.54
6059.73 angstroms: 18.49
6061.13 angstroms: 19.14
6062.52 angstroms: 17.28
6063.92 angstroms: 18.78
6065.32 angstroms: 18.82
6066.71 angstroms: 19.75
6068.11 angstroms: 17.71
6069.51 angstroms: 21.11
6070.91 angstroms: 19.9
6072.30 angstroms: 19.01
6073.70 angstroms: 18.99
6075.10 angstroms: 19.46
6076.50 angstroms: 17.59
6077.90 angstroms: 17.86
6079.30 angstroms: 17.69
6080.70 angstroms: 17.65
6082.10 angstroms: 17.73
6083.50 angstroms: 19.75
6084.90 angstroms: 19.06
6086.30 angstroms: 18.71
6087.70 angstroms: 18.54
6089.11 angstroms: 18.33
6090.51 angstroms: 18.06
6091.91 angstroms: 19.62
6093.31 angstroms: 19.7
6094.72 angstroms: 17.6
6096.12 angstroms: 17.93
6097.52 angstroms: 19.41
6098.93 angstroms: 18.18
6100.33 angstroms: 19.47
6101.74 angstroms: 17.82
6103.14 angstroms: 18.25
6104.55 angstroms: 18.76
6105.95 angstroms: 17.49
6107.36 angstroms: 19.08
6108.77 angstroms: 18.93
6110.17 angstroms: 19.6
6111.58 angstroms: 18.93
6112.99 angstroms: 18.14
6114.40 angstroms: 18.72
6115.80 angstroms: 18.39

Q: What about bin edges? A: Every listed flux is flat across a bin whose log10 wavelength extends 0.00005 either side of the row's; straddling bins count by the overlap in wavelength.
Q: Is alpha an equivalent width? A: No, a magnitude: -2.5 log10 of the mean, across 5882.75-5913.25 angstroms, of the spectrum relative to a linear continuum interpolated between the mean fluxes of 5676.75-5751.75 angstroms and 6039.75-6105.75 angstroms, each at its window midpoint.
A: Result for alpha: 0.16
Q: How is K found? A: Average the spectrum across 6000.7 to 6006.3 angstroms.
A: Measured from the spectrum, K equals 18.1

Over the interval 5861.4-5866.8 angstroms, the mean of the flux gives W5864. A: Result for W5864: 18.1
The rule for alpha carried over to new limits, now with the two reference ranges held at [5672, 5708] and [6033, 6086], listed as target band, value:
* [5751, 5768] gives 0.00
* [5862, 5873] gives -0.03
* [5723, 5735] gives -0.06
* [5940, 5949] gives 0.05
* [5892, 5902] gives 0.26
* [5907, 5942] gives 0.02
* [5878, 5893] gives 0.16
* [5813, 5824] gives -0.05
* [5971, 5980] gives 0.02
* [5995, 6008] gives 0.03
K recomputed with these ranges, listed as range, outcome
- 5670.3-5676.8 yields 18.9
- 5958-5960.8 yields 19.2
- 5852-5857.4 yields 18.2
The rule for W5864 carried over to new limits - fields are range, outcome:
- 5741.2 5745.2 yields 19.1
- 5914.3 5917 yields 17.1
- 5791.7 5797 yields 18.8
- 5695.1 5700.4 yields 18.3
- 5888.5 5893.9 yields 13.9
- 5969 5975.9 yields 18.7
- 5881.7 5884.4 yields 16.4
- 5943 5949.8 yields 17.6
